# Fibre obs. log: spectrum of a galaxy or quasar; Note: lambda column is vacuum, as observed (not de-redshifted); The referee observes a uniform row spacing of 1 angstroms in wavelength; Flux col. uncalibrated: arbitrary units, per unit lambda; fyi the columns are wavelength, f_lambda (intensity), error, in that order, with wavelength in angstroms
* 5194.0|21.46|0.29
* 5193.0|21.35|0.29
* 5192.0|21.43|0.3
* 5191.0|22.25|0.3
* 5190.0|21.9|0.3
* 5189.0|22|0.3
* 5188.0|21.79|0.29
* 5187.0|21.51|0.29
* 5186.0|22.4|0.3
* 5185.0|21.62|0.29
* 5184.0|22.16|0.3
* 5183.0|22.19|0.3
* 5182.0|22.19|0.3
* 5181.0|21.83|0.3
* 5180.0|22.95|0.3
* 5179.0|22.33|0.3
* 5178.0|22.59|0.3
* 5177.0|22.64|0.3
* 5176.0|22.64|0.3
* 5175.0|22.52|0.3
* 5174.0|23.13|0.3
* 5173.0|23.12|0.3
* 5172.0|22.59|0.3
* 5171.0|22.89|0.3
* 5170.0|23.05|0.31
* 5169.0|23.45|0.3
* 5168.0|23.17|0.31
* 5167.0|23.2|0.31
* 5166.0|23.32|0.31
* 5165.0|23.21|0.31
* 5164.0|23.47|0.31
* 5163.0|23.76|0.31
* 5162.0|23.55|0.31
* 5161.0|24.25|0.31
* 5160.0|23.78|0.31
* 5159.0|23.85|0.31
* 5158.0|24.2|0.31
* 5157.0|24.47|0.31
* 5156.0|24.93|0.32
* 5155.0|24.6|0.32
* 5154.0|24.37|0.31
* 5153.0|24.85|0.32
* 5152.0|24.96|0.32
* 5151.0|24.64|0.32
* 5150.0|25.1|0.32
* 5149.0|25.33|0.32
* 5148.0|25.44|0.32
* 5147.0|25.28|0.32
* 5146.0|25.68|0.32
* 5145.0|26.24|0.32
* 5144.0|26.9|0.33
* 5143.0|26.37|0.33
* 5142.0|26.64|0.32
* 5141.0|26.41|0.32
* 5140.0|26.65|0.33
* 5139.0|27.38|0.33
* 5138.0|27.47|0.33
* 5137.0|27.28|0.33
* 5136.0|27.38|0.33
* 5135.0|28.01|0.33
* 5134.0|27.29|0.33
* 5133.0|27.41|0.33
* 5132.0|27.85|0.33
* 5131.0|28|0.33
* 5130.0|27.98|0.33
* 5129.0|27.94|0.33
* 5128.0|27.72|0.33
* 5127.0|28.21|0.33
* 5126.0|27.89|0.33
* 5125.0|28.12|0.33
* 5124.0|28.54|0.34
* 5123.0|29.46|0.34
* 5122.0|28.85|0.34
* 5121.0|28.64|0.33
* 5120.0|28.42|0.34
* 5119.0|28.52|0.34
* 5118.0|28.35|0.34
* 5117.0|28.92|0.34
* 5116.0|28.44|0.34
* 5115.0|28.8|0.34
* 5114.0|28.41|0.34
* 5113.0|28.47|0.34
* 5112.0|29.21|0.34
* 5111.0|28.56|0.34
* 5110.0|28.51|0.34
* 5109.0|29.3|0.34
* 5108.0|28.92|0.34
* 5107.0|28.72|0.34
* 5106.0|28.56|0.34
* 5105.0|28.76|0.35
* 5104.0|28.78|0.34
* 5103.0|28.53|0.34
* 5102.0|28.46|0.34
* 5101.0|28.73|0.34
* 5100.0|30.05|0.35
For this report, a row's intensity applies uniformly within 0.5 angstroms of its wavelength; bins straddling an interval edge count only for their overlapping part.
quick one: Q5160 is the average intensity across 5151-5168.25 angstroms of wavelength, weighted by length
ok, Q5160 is 24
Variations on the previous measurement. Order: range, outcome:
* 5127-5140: 27.6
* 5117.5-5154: 27.1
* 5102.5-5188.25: 25.8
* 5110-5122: 28.6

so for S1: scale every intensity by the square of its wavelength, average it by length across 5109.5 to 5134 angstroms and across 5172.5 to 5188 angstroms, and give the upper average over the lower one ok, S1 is 0.8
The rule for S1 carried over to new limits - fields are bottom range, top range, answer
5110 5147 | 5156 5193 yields 0.84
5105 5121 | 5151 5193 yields 0.82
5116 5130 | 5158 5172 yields 0.84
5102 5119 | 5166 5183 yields 0.81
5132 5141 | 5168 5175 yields 0.85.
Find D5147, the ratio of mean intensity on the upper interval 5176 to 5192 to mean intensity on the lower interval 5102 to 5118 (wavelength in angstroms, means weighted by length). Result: 0.77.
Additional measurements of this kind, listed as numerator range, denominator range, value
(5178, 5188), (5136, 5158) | 0.86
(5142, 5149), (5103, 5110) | 0.90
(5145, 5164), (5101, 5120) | 0.86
